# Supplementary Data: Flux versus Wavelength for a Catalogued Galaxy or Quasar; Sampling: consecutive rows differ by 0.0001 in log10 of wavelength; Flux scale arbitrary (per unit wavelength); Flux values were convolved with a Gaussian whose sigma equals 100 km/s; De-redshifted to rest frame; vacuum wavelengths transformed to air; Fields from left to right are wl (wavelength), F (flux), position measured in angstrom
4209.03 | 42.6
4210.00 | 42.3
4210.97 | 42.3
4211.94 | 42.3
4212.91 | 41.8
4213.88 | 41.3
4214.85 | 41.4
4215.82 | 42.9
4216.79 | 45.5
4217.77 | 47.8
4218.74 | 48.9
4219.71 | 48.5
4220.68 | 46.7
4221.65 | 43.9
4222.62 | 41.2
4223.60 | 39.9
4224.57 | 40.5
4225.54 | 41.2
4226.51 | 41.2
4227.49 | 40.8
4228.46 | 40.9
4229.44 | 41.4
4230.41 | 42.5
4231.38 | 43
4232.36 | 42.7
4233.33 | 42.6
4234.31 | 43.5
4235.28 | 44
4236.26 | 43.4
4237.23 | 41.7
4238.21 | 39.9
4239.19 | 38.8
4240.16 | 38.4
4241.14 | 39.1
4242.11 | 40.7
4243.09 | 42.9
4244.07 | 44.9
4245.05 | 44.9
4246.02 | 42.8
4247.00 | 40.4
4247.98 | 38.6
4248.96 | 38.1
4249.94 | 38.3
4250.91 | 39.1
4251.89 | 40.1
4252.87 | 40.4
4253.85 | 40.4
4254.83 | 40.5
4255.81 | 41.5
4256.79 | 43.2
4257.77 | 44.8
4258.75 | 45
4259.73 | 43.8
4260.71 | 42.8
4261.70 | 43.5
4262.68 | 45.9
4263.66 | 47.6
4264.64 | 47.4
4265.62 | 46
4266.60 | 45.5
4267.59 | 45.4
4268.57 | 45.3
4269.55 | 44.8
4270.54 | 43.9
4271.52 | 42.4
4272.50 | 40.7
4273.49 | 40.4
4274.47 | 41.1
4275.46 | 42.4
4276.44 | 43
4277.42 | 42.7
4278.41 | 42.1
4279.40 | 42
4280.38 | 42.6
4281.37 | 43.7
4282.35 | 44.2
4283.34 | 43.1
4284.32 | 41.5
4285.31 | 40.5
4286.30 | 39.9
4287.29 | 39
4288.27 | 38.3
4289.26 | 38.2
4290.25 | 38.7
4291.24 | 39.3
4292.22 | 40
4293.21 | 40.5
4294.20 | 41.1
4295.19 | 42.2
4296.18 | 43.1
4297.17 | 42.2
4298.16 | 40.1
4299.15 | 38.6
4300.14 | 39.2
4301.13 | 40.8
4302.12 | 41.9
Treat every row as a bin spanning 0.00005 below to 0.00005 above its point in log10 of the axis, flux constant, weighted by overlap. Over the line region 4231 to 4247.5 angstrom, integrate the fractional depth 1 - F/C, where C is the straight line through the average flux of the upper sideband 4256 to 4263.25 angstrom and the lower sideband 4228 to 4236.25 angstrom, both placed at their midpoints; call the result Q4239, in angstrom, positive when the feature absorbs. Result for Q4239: 0.4 angstrom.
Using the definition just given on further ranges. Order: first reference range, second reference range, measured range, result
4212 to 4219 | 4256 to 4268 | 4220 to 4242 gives 1.3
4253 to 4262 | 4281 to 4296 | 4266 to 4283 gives -0.6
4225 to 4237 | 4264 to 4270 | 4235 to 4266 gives 1.5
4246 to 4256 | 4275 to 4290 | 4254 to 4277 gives -1.8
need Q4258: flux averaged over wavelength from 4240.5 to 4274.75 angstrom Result 42.6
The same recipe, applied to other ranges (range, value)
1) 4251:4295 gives 42.4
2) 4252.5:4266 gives 43.8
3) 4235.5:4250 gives 41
